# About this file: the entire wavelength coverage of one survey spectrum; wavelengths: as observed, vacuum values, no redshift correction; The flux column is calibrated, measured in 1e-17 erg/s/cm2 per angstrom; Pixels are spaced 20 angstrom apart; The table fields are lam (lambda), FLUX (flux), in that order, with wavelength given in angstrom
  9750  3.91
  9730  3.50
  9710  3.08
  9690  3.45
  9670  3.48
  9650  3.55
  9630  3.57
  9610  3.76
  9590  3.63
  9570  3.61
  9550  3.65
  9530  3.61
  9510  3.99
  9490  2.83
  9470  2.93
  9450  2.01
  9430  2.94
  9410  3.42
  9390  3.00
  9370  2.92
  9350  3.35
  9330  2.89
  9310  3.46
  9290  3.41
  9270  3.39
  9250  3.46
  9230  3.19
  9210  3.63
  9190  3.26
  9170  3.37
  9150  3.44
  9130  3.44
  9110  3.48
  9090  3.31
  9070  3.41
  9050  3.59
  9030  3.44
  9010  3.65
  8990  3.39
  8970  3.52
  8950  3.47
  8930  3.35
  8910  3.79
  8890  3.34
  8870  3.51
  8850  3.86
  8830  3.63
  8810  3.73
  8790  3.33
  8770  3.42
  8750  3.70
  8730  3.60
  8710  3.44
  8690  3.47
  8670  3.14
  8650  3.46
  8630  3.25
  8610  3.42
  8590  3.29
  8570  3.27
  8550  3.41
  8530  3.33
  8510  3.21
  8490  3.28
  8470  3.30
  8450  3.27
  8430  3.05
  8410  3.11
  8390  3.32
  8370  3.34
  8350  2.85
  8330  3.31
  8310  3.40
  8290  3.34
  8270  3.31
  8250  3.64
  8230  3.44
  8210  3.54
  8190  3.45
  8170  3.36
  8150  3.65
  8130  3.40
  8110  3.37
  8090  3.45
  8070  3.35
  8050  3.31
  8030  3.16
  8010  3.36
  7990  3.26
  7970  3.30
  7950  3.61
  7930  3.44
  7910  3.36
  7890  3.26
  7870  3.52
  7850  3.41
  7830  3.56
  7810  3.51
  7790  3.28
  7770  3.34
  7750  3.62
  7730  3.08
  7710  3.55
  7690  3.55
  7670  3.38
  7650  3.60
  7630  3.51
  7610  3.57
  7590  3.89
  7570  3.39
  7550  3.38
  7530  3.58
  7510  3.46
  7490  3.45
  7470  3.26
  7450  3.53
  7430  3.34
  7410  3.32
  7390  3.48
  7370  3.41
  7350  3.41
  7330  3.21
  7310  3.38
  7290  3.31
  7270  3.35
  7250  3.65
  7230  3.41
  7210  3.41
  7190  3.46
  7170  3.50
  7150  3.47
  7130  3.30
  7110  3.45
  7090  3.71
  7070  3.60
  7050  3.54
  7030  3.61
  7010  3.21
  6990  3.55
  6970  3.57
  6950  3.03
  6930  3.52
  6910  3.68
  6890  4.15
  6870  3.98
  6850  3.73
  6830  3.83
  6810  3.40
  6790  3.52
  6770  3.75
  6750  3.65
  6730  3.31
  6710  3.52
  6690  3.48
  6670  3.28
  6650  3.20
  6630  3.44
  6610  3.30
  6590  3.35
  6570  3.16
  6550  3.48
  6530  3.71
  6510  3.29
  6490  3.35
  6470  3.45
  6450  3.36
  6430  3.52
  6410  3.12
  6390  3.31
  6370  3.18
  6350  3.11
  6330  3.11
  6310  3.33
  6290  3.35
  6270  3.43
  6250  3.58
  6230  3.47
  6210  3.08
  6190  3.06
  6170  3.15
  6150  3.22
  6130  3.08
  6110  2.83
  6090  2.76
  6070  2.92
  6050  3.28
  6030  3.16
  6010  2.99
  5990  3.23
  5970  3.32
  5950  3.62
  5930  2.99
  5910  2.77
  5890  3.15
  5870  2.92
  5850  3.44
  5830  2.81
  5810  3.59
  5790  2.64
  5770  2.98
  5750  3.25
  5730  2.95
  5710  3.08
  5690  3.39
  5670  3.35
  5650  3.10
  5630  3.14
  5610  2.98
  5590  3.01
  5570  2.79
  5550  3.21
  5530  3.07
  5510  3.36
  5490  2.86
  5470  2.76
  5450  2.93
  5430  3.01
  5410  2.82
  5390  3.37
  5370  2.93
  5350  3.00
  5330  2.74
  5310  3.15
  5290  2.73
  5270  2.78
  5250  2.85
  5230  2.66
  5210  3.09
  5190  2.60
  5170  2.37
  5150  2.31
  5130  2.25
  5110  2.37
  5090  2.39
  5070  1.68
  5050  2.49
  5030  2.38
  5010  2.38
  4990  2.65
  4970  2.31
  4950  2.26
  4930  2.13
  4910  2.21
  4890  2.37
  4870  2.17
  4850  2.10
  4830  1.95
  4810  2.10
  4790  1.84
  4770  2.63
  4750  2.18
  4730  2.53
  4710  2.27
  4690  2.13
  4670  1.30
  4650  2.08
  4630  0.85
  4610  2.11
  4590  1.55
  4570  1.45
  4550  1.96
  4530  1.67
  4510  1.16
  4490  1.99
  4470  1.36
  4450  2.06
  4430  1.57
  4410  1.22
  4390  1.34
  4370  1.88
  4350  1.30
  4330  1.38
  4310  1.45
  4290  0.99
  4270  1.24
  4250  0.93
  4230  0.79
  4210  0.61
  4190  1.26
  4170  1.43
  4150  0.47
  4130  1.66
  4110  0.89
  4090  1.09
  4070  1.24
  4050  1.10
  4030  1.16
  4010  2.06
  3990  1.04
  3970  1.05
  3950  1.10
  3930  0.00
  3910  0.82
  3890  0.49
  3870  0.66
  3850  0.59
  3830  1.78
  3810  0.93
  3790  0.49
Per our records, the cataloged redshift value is 0.177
